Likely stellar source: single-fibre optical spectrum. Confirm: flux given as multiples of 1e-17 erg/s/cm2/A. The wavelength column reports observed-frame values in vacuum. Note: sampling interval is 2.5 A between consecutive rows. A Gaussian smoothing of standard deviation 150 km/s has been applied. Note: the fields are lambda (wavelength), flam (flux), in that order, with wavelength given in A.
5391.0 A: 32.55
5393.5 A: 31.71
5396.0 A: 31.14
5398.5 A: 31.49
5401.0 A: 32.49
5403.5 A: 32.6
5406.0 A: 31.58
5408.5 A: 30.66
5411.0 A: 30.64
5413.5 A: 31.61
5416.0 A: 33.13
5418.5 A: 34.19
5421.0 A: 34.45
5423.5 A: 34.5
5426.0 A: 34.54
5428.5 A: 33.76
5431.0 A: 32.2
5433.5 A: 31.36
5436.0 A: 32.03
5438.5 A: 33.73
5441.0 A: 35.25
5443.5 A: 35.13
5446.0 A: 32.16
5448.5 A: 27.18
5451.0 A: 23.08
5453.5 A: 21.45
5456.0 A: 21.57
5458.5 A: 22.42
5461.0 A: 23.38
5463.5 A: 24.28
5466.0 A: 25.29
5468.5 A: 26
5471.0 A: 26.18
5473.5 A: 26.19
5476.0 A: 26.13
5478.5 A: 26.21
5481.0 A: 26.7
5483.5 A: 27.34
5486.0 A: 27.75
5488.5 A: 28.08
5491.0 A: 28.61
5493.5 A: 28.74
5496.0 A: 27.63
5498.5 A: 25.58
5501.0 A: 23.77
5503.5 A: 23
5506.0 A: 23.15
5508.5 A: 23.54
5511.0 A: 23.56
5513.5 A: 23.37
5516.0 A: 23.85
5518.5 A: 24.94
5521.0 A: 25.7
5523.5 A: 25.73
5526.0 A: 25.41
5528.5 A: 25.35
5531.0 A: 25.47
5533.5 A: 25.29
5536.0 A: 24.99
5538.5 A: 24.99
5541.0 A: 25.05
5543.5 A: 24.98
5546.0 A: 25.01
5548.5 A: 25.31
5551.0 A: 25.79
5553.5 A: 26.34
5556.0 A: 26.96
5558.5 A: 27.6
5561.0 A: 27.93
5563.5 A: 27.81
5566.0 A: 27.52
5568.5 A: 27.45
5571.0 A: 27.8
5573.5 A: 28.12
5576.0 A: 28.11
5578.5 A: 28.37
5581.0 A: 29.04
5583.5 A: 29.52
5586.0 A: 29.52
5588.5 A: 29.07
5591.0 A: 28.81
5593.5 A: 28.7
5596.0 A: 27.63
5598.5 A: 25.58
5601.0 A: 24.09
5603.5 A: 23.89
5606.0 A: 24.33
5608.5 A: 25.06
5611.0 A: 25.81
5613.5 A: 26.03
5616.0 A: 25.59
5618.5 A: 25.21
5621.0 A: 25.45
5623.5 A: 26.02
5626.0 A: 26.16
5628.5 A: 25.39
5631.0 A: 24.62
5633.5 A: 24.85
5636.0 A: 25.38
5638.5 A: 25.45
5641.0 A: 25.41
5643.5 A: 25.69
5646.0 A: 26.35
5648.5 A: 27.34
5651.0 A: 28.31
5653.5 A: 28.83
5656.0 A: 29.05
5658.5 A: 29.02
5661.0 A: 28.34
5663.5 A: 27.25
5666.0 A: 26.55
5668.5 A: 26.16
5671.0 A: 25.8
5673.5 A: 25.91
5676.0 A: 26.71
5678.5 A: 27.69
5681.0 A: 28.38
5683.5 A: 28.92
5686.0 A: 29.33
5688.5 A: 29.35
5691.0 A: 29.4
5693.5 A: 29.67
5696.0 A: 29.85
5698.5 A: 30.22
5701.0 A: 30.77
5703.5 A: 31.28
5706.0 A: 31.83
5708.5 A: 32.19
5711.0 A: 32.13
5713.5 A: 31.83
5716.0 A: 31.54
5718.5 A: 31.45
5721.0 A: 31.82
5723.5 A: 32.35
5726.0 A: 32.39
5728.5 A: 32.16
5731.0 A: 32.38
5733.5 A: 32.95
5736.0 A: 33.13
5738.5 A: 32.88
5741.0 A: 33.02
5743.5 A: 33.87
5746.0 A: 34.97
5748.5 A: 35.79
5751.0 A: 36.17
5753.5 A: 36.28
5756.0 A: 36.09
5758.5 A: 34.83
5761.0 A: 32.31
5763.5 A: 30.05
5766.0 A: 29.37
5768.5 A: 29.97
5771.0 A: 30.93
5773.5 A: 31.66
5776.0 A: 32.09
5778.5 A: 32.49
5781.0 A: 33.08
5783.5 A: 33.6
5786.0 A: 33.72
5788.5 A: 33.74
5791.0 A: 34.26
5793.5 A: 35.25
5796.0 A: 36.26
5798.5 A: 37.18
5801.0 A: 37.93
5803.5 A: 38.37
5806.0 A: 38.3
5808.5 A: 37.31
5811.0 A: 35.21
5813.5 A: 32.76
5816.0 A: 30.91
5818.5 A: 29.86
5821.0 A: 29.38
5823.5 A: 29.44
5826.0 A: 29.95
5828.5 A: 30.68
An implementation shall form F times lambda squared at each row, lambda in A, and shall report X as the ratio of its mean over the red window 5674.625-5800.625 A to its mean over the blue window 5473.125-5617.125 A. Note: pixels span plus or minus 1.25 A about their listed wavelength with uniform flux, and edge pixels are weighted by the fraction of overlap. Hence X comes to 1.3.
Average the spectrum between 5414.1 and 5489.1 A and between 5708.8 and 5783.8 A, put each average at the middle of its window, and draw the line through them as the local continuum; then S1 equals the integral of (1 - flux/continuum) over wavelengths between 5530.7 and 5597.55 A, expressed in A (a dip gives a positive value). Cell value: 7.1 A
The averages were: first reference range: 28.9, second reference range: 32.8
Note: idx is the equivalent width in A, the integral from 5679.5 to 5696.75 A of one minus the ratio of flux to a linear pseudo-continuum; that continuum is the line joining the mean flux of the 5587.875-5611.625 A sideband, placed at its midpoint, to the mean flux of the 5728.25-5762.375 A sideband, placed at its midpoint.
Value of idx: 1.0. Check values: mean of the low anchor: 26.2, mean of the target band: 29.2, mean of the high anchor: 34.1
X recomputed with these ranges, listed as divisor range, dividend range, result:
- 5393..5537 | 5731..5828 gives 1.34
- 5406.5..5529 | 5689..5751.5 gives 1.27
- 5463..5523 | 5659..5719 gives 1.22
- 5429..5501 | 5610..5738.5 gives 1.12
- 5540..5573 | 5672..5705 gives 1.14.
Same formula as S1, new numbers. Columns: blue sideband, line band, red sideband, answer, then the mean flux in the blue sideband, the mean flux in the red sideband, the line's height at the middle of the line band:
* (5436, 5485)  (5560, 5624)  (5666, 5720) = 3.1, 27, 29.5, 28.4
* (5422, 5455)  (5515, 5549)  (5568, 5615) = 4.3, 31.2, 27.2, 28.8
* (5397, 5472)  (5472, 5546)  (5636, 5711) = 9.8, 30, 28.3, 29.5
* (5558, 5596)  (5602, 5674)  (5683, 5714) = 8.0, 28.3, 30.5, 29.4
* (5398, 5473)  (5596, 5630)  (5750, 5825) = 6.9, 29.9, 33.6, 31.8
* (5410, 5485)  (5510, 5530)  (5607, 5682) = 2.4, 29.1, 26.4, 28.1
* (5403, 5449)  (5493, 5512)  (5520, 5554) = 2.0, 32.8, 25.4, 27.7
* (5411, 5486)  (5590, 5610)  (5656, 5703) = 1.8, 29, 28.4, 28.6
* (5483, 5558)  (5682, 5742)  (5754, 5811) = 0.8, 25.5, 34.1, 31.8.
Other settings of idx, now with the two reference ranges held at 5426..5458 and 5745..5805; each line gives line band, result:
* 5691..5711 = 1.4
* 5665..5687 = 3.7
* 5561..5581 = 2.3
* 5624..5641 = 3.6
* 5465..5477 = 1.7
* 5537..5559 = 3.9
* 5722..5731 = 0.3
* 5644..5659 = 2.1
